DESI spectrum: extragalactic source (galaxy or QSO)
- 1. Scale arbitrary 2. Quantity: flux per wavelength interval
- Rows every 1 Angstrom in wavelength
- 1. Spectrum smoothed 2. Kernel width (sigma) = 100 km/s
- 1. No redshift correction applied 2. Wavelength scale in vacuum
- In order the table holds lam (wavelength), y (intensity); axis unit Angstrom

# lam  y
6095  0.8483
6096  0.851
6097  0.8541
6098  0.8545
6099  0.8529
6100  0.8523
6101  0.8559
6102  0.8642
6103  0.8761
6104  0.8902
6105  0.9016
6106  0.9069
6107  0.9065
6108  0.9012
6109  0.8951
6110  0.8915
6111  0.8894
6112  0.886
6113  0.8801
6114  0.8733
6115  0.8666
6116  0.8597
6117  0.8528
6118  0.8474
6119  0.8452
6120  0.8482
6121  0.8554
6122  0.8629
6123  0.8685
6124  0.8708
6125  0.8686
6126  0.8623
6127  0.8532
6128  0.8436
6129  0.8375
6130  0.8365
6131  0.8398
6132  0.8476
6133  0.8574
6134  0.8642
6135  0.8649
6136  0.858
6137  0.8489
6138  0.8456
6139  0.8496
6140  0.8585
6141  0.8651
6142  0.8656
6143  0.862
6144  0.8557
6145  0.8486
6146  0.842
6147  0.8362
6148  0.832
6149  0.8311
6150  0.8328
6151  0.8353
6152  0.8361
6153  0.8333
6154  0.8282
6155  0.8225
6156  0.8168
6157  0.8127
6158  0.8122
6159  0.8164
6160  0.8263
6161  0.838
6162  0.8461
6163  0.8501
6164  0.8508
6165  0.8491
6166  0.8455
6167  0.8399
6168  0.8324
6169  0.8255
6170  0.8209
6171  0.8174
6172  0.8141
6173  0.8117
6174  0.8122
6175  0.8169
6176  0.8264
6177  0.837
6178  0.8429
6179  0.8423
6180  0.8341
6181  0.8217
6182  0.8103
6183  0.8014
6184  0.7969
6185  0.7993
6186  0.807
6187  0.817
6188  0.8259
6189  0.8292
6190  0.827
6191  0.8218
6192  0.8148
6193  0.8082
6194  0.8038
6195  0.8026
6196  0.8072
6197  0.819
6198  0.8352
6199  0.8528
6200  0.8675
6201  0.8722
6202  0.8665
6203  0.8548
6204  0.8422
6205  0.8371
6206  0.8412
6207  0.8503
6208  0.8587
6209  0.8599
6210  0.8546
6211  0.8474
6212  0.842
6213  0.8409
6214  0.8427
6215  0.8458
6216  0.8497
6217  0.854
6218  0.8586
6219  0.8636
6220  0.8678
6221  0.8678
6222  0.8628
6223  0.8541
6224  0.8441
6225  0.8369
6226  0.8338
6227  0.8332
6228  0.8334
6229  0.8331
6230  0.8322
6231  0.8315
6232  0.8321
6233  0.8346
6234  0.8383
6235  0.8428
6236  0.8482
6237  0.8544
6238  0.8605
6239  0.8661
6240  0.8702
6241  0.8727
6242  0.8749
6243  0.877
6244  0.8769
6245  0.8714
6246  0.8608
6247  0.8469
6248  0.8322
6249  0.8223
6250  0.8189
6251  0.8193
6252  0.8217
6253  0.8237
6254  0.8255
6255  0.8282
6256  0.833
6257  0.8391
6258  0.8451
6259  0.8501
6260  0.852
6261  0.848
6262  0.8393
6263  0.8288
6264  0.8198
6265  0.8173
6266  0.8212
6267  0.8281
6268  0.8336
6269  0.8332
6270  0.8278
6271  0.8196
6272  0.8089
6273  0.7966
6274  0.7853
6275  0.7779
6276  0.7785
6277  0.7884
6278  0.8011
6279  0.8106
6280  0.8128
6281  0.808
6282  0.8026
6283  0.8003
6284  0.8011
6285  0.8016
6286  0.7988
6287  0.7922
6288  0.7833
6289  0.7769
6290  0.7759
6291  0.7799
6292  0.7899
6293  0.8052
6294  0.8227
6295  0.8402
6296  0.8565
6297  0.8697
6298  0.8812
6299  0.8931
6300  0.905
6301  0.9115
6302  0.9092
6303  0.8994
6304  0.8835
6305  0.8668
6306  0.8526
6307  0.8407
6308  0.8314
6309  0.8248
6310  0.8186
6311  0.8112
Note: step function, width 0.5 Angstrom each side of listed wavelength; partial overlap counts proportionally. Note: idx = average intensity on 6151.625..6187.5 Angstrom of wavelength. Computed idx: 0.825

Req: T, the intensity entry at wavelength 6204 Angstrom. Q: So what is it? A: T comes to 0.8422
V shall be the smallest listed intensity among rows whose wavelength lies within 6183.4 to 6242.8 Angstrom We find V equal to 0.7969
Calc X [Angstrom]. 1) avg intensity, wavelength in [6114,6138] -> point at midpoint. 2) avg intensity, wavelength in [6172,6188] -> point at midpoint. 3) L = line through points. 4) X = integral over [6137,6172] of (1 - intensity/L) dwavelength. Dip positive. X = -0.07 Angstrom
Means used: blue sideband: 0.855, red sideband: 0.819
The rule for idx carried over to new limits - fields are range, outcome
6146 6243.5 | 0.837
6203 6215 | 0.847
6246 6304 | 0.826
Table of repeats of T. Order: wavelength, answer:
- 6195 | 0.8026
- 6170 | 0.8209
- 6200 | 0.8675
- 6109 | 0.8951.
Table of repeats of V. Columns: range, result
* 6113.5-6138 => 0.8365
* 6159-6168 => 0.8164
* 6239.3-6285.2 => 0.7779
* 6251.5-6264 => 0.8198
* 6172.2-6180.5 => 0.8117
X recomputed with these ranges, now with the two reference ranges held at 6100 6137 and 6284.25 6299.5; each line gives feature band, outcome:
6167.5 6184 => 0.55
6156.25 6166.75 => 0.25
